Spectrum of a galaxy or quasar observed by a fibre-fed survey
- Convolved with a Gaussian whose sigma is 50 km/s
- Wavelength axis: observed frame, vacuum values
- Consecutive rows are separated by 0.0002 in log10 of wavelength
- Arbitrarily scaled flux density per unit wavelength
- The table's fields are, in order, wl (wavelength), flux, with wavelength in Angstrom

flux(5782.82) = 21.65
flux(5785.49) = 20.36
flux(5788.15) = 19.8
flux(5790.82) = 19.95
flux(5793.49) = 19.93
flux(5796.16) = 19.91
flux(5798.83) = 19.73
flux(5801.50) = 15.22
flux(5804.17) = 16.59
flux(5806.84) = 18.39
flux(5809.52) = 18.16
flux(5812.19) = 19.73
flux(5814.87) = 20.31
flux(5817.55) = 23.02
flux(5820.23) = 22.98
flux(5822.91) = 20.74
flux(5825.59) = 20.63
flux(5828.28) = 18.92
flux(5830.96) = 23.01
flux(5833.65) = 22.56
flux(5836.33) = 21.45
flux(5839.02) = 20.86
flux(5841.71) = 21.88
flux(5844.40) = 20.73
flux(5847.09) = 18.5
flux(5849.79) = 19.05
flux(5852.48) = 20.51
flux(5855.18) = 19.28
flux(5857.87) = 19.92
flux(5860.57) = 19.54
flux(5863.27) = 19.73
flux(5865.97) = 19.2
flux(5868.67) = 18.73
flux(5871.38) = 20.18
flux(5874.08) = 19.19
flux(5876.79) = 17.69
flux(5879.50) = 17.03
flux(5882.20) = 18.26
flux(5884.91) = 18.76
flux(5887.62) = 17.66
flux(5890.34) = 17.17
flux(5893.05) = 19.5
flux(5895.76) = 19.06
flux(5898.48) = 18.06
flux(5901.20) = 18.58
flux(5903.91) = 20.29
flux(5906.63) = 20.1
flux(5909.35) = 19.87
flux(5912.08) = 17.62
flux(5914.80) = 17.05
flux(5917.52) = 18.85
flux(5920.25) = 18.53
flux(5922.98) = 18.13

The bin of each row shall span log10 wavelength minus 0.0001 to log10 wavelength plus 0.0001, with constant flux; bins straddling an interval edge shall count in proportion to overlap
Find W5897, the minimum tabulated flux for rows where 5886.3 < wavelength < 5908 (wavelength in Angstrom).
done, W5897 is 17.17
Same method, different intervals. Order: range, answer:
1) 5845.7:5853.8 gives 18.5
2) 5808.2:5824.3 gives 18.16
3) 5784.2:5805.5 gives 15.22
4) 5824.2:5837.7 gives 18.92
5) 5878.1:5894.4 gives 17.03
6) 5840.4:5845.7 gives 20.73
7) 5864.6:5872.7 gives 18.73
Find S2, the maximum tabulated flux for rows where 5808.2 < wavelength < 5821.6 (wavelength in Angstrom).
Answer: 23.02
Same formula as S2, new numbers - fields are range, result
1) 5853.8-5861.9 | 19.92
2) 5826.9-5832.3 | 23.01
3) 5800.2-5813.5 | 19.73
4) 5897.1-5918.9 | 20.29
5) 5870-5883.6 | 20.18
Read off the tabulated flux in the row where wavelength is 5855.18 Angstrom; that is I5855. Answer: 19.28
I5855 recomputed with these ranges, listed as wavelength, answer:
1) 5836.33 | 21.45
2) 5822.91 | 20.74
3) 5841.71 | 21.88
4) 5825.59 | 20.63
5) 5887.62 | 17.66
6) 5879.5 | 17.03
